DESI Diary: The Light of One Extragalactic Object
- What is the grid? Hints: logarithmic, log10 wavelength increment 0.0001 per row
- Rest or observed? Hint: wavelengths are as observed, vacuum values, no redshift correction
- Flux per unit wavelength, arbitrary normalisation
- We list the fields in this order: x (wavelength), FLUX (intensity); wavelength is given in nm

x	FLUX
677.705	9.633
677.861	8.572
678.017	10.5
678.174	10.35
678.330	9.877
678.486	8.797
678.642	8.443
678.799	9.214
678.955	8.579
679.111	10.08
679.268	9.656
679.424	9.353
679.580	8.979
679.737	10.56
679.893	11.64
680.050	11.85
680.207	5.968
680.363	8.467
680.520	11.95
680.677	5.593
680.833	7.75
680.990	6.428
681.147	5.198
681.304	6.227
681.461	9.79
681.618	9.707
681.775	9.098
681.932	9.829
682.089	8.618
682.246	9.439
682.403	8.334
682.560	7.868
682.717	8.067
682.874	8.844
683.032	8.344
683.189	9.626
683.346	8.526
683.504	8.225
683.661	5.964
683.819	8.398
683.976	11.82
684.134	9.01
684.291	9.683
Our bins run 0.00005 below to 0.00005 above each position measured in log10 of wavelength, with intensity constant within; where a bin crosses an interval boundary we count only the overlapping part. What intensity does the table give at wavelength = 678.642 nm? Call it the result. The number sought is 8.443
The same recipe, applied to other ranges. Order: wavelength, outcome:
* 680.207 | 5.968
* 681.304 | 6.227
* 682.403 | 8.334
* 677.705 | 9.633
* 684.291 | 9.683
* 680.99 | 6.428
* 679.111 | 10.08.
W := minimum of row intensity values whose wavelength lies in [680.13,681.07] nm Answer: 5.593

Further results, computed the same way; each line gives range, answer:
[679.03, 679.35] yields 9.656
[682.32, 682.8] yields 7.868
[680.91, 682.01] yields 5.198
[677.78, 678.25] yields 8.572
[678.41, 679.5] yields 8.443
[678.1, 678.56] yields 8.797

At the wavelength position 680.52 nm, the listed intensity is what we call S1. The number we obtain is 11.95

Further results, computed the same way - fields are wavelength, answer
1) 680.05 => 11.85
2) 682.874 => 8.844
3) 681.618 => 9.707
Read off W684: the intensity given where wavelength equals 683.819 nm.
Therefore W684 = 8.398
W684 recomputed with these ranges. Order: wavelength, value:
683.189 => 9.626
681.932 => 9.829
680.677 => 5.593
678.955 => 8.579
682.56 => 7.868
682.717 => 8.067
